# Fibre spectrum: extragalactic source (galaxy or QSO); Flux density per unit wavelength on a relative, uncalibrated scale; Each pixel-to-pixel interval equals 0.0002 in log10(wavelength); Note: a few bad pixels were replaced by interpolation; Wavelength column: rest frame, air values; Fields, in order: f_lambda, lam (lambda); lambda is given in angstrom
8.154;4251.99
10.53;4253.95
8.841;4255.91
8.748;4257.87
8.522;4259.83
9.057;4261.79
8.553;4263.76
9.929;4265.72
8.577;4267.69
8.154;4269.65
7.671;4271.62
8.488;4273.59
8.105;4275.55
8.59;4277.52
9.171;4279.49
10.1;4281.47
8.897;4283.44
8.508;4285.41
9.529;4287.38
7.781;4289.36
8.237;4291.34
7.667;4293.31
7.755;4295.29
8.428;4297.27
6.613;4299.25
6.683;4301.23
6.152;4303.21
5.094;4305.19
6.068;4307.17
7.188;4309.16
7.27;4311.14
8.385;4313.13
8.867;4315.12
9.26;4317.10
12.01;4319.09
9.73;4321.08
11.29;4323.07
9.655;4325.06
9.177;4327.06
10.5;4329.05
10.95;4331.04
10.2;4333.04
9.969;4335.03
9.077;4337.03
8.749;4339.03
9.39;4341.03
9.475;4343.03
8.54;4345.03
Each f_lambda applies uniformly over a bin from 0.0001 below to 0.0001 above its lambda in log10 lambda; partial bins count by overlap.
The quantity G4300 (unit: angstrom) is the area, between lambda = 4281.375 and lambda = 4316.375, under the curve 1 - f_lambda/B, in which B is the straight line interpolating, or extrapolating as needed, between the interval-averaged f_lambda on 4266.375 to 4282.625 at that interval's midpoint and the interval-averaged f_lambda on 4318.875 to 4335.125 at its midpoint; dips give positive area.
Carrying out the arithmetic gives 6.4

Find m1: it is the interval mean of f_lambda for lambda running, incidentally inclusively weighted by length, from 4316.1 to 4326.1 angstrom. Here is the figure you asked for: 10.4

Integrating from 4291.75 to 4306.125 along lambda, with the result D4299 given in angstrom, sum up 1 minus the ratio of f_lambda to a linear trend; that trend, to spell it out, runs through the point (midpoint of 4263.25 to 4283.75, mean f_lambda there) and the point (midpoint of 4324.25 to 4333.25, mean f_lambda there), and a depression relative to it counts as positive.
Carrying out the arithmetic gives 3.7 angstrom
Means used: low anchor 8.75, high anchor 10.1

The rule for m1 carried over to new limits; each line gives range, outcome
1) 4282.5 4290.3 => 8.68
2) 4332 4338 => 9.76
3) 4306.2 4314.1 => 7.22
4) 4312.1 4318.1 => 8.83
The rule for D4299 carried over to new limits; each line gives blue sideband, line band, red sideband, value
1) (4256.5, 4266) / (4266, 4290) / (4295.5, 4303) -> -1.7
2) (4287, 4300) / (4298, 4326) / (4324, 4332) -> 3.1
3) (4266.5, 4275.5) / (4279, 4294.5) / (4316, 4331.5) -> 0.2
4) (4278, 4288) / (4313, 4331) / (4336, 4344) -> -1.6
